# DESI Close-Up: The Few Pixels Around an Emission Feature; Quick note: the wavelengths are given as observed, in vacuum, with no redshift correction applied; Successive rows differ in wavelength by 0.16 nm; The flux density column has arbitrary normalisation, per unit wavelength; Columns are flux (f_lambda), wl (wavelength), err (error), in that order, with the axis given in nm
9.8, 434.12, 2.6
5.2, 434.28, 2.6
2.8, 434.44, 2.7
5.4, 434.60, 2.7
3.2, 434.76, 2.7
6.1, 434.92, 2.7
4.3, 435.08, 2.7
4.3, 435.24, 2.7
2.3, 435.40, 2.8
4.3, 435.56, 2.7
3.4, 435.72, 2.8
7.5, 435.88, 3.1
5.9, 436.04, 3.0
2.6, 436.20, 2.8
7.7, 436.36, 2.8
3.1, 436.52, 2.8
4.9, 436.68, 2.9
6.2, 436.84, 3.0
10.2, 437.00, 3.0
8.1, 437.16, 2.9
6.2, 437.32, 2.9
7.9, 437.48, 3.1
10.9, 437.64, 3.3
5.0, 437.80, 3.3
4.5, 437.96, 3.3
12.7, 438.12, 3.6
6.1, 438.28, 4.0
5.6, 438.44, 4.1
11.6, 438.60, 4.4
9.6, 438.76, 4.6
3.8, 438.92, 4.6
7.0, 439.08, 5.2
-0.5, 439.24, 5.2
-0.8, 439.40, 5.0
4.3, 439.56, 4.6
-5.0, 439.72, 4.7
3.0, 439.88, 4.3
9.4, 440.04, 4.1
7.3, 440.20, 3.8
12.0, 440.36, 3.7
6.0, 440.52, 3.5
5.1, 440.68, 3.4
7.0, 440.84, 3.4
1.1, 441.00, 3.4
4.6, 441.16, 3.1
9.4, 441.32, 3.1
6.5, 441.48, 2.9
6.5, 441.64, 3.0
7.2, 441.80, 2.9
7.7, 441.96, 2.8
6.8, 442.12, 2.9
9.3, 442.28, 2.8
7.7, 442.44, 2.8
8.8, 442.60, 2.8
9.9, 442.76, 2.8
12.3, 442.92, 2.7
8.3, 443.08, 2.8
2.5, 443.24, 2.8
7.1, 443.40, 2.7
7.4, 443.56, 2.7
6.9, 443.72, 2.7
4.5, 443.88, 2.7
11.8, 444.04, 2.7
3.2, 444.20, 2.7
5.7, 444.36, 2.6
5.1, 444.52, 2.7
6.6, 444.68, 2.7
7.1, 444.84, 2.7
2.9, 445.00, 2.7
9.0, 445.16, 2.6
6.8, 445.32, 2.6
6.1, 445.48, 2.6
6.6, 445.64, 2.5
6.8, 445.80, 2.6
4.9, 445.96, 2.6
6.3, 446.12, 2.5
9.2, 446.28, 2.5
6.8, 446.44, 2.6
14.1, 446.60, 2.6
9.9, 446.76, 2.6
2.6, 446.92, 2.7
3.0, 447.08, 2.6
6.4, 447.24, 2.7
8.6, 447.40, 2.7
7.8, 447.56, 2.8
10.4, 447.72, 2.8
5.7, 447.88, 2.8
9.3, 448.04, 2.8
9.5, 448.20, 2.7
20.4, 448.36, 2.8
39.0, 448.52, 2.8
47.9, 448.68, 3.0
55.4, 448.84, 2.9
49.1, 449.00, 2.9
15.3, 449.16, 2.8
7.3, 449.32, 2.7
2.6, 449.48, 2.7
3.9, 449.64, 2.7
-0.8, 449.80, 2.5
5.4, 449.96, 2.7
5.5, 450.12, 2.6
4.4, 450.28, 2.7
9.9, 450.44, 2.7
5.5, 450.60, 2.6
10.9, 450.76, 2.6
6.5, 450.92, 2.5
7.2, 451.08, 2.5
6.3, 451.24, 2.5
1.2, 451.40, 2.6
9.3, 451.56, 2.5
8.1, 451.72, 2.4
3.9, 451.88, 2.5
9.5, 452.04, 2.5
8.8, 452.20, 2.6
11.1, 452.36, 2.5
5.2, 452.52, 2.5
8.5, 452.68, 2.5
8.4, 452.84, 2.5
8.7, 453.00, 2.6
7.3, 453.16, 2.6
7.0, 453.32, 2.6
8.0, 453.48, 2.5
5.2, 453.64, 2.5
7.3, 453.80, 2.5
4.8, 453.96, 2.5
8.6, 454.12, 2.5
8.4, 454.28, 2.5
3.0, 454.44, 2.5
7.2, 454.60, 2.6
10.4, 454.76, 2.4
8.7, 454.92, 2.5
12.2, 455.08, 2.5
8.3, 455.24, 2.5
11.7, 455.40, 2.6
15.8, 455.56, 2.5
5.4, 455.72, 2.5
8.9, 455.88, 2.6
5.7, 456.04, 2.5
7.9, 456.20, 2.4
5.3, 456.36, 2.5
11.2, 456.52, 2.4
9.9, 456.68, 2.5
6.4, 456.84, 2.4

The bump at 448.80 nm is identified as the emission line [O II]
